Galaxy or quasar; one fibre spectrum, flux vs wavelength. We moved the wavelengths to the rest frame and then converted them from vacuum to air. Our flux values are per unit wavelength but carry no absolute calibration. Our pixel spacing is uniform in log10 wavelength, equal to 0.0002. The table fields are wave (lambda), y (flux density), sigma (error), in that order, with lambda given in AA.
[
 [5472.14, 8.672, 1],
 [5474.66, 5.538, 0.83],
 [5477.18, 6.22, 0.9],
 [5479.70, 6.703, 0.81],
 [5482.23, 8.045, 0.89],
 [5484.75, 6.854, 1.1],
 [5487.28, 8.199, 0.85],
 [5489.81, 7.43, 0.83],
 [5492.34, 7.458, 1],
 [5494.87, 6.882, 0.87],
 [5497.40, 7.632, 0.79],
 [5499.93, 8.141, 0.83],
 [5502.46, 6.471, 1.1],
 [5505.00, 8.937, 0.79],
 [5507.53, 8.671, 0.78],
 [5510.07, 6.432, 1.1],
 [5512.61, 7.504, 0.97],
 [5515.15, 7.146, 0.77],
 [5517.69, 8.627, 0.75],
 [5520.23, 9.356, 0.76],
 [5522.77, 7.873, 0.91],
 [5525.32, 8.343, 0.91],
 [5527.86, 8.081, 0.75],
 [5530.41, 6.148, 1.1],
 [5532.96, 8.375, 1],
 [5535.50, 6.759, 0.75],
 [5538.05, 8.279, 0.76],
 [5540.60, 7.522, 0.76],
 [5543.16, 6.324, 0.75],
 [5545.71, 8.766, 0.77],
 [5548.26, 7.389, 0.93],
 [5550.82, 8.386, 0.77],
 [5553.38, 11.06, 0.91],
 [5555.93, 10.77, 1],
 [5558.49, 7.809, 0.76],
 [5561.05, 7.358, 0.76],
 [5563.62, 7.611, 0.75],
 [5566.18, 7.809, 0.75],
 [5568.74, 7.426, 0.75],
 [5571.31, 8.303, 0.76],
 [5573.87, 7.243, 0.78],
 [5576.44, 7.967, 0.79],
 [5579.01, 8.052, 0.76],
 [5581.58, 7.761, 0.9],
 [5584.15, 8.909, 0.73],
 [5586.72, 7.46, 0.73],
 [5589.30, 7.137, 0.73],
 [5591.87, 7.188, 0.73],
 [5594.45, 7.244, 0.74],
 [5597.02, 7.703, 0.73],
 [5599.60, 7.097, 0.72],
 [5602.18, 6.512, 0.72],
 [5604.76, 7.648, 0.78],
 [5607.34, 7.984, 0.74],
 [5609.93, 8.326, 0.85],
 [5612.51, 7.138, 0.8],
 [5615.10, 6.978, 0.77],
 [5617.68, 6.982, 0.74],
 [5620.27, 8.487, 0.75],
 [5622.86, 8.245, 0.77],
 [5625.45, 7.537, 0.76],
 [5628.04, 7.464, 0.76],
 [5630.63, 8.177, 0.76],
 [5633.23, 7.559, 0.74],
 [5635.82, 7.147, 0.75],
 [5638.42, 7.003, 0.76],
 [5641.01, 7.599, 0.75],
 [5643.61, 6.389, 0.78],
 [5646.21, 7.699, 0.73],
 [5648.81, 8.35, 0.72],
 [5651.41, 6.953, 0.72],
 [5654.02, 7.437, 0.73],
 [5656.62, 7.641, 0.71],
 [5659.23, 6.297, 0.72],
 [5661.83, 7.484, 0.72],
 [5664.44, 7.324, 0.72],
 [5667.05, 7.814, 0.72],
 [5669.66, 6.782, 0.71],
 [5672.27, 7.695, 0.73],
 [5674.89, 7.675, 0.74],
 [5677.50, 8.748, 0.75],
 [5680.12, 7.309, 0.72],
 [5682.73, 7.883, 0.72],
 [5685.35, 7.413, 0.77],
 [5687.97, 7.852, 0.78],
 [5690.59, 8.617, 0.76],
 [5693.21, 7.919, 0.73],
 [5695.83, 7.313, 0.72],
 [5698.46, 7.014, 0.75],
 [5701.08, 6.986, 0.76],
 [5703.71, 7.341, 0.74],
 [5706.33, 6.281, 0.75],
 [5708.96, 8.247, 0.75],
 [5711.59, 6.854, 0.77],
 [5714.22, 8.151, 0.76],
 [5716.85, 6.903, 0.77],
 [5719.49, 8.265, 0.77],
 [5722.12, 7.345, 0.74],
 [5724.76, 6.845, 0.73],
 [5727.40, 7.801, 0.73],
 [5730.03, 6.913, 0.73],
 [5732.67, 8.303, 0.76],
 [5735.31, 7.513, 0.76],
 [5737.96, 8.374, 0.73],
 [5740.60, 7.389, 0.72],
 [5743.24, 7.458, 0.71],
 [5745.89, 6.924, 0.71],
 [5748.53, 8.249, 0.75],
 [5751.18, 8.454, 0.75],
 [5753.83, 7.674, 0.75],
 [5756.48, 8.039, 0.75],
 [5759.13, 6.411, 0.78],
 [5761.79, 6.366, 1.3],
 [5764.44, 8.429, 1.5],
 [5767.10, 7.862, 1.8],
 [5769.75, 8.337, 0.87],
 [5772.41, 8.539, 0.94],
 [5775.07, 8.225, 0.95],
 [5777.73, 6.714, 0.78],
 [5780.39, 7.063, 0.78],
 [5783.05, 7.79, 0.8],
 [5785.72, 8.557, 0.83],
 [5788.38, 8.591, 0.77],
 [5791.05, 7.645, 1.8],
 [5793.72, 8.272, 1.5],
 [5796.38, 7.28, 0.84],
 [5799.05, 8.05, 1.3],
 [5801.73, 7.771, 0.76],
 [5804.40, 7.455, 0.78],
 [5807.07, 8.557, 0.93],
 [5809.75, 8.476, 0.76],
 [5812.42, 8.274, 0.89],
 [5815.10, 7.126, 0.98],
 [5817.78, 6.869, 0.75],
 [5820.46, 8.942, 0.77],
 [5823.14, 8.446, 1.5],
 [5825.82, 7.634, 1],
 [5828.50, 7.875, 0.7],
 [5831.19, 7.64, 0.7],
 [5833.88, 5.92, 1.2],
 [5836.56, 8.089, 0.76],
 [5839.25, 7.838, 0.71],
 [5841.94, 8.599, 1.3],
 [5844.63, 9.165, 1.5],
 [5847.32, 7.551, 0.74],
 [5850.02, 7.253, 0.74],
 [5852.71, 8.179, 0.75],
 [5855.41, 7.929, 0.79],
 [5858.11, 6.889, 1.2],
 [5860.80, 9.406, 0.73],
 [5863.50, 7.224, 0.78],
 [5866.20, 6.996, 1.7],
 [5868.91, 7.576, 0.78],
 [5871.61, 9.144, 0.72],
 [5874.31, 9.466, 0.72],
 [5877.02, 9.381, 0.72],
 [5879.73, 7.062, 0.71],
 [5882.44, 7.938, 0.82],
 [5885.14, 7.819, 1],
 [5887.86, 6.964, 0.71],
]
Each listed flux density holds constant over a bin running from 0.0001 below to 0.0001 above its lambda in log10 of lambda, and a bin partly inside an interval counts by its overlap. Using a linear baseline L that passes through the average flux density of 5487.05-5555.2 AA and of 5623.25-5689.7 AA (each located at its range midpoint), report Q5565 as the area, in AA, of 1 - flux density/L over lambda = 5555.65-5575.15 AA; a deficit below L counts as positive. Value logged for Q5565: -0.4 AA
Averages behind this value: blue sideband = 7.88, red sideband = 7.51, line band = 7.9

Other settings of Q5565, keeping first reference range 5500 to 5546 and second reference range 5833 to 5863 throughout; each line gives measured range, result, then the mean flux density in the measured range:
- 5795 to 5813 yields -0.2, 7.97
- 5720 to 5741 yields 0.7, 7.6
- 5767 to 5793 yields -0.2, 7.94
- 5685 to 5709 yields 1.1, 7.46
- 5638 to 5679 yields 2.0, 7.44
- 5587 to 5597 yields 0.6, 7.28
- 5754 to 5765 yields 0.8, 7.27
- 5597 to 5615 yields 0.8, 7.43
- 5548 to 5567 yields -2.1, 8.6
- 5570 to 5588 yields -0.4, 7.96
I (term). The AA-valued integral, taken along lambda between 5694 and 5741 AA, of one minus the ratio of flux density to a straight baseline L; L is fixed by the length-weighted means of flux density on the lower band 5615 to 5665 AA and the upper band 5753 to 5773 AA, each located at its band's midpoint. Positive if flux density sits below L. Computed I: 0.94 AA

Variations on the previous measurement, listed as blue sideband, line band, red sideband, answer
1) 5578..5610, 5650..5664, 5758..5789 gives 0.8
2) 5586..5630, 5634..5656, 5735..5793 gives 0.6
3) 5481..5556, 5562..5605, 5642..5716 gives 0.7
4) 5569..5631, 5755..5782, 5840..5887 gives 1.1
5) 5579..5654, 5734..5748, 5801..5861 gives 0.3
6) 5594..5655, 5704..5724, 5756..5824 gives 0.7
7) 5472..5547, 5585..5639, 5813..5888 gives 1.2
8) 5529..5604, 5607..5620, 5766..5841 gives 0.5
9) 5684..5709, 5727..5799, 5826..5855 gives -1.2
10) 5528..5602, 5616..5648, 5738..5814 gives 1.2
